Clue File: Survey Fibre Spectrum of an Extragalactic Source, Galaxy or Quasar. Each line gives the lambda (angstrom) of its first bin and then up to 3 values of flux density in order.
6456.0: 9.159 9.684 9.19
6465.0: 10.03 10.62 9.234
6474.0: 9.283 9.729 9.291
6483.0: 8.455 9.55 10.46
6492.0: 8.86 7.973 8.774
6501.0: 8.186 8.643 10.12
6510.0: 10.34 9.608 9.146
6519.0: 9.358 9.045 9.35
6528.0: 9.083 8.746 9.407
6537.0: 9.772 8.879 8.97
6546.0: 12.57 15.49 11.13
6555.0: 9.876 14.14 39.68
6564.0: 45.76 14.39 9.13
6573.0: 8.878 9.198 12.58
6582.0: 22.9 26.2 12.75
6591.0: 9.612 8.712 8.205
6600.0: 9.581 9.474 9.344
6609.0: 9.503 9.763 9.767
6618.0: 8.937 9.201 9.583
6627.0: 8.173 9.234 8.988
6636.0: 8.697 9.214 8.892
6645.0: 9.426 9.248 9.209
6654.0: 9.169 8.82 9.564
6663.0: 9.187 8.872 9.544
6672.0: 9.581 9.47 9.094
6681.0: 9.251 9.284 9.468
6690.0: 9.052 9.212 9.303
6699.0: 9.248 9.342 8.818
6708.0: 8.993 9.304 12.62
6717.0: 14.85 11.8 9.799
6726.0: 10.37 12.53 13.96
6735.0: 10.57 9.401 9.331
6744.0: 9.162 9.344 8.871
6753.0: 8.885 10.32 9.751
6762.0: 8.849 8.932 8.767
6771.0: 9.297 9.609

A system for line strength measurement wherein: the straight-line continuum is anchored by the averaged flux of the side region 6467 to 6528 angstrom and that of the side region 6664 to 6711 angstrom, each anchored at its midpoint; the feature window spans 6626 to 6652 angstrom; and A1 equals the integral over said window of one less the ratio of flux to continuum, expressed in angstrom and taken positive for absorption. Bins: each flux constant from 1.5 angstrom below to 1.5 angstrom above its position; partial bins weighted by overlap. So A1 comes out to 0.64 angstrom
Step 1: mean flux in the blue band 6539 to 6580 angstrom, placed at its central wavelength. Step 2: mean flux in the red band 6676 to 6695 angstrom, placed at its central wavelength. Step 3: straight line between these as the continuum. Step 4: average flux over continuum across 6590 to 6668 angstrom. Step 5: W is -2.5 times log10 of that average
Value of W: 0.302 mag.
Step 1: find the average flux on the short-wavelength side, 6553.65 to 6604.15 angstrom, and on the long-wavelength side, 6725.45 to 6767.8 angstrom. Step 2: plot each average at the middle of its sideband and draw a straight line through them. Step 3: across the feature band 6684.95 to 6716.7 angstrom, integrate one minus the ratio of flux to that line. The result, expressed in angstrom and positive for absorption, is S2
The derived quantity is 5.1 angstrom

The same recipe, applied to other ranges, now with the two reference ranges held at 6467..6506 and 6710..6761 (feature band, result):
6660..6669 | 0.9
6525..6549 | -1.3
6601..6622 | 1.0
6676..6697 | 2.2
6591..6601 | 0.9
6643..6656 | 1.1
